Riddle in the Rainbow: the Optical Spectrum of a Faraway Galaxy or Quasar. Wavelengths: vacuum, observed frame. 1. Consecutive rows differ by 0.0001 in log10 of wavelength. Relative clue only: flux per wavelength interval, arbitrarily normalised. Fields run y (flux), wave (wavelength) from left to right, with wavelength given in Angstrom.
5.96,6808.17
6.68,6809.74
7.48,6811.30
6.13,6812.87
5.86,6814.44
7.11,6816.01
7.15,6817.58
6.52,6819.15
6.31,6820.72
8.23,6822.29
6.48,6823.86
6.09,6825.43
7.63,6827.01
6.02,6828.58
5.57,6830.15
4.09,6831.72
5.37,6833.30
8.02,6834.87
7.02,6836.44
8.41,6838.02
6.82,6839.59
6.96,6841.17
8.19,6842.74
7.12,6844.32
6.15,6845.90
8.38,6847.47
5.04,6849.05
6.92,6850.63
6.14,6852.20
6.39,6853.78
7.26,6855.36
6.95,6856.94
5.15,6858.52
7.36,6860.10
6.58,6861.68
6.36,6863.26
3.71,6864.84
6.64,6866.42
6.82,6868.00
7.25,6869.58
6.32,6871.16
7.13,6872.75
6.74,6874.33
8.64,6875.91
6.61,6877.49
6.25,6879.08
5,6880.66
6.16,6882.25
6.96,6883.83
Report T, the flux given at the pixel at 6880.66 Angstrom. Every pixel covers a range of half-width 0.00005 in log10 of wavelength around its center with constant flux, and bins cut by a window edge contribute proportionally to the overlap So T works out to 5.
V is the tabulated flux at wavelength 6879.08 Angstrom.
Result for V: 6.25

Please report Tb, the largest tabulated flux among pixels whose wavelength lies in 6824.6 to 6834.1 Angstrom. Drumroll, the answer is 7.63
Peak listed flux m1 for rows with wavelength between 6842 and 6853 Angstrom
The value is 8.38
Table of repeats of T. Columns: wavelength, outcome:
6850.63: 6.92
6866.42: 6.64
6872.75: 7.13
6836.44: 7.02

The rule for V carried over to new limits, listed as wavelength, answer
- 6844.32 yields 7.12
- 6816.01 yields 7.11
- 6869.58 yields 7.25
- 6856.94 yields 6.95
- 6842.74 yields 8.19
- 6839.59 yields 6.82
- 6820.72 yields 6.31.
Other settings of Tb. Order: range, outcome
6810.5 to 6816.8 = 7.48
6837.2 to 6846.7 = 8.41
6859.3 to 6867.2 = 7.36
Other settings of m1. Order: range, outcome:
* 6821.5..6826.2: 8.23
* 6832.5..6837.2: 8.02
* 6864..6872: 7.25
